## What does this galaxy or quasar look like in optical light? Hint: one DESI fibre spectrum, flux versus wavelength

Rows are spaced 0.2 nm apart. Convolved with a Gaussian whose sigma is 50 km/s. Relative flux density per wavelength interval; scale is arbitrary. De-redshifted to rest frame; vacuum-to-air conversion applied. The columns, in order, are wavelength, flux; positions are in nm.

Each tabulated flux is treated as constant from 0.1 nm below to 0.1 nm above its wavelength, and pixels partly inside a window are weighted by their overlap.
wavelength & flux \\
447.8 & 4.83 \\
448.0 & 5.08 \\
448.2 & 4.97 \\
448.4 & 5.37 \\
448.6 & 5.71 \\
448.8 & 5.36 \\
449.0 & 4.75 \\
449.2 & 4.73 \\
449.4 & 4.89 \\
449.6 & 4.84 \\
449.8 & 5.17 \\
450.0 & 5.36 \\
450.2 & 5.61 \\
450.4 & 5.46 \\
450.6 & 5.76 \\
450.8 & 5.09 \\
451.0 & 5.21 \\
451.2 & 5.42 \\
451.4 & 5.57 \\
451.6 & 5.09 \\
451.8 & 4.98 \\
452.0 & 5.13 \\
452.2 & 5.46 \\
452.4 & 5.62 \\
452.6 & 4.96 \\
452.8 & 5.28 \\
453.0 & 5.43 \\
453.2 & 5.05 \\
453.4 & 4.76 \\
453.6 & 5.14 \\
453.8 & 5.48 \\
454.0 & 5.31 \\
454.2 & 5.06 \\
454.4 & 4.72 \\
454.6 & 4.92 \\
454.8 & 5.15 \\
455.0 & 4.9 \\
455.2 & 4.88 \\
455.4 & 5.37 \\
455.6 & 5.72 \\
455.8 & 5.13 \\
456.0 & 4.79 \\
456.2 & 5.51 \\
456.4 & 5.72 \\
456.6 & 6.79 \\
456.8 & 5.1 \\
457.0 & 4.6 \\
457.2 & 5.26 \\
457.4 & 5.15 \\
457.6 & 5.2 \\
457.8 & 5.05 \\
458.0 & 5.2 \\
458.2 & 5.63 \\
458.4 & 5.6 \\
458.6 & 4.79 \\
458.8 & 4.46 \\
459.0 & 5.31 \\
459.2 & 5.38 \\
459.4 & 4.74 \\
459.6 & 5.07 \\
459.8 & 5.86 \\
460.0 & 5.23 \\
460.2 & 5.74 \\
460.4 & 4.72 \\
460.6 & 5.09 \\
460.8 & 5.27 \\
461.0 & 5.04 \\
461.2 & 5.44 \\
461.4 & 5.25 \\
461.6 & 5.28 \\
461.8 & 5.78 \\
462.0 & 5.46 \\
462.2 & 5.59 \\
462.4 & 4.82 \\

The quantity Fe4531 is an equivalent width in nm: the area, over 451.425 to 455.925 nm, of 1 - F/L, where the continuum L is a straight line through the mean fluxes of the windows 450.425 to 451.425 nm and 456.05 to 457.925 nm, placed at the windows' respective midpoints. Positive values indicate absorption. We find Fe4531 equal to 0.18 nm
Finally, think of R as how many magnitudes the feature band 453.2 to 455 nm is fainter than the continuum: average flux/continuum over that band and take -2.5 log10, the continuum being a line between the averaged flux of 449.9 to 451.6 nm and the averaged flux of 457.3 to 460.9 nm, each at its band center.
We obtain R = 0.056 mag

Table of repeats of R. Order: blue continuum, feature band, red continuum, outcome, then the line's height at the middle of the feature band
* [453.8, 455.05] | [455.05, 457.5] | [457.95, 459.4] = -0.047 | 5.1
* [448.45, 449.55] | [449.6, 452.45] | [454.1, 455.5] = -0.057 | 5.06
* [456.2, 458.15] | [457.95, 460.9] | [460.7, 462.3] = 0.034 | 5.37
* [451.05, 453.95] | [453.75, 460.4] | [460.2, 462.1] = 0.008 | 5.26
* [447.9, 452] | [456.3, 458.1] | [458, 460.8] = -0.028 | 5.21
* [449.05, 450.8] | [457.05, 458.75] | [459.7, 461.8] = 0.019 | 5.29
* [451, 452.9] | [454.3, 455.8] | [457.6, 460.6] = 0.030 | 5.24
